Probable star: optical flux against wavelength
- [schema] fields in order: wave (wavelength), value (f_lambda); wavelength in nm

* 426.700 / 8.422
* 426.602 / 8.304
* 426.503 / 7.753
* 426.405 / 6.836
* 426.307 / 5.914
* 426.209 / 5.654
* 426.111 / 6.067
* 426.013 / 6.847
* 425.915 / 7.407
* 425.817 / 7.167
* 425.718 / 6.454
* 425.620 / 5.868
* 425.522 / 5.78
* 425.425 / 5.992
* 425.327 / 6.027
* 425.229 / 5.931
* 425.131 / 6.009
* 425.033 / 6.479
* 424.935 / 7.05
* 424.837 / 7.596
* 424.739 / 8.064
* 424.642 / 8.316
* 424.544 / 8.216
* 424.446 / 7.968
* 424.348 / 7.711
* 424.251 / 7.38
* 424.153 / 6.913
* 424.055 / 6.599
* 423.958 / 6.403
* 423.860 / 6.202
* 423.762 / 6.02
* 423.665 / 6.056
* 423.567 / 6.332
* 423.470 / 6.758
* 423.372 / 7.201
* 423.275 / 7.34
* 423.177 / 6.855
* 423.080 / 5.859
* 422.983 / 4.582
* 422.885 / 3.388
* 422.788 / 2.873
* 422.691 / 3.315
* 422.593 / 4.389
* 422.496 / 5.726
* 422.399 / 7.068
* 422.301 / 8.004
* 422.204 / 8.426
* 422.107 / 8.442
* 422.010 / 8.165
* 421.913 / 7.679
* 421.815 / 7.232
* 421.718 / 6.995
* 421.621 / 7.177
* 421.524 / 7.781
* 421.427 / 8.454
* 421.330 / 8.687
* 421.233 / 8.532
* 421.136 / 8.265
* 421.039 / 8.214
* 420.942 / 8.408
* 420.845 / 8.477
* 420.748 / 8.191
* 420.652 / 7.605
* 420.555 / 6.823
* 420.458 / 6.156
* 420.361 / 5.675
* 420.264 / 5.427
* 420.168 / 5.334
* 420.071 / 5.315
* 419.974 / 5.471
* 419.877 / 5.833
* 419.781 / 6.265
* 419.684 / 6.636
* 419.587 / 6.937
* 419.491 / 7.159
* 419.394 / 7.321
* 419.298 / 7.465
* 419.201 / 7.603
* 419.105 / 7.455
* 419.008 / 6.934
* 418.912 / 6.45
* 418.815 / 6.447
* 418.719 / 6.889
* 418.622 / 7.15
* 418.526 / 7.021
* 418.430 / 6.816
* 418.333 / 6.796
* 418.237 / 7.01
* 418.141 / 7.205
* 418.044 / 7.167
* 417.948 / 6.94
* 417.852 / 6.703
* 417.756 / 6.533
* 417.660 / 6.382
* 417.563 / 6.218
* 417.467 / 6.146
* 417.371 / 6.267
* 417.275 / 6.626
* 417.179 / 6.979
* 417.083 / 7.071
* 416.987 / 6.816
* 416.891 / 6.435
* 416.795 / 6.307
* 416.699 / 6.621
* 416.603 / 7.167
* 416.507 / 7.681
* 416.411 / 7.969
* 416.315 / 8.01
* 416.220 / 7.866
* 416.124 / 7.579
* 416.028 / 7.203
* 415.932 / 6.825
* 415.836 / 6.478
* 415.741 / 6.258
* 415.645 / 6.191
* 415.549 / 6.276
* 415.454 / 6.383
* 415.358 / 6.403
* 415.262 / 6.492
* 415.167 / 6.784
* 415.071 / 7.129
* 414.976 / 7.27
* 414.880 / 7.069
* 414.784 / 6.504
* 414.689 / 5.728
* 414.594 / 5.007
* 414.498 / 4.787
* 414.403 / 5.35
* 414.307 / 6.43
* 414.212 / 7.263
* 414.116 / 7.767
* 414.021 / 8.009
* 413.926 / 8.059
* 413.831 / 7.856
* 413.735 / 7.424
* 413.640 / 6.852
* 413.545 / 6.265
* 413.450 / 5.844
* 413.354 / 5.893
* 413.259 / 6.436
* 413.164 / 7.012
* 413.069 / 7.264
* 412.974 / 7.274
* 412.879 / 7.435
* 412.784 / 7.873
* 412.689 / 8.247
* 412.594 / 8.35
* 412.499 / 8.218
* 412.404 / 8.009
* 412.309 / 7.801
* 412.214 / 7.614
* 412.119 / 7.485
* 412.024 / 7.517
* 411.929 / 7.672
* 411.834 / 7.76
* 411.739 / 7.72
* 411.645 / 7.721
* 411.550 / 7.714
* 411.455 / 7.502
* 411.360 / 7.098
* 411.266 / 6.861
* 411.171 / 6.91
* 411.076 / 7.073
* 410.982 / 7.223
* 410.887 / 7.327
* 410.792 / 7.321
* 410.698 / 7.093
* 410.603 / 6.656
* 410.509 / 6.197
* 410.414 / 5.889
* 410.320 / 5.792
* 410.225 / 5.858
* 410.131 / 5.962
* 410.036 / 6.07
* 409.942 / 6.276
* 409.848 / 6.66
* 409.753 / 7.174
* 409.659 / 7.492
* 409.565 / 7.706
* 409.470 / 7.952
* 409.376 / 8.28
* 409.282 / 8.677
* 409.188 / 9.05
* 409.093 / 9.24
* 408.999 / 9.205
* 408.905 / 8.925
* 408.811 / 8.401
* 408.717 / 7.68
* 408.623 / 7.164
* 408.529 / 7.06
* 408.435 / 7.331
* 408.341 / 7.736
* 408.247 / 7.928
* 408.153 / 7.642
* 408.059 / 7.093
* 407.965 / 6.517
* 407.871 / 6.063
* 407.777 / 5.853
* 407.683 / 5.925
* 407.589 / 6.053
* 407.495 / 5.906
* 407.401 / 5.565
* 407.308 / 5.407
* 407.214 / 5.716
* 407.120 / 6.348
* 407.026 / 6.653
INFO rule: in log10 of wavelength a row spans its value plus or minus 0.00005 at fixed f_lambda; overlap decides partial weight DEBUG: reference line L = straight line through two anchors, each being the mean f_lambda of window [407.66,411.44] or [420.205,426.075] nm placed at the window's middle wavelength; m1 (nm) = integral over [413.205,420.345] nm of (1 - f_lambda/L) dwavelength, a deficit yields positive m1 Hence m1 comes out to 0.32 nm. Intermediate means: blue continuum 7.22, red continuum 6.84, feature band 6.71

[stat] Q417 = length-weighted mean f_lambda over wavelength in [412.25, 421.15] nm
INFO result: 6.9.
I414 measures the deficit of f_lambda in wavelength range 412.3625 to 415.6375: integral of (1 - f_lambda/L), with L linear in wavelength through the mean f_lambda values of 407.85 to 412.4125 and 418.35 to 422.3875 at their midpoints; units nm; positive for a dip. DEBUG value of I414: 0.183 nm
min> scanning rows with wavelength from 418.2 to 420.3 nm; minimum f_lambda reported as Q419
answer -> 5.315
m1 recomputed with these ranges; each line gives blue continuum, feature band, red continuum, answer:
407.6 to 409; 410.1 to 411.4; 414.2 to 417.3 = 0.08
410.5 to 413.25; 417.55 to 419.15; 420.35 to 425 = 0.08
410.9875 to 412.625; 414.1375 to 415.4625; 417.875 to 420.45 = 0.15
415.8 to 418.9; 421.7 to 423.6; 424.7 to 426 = 0.11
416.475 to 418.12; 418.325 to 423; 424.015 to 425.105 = 0.15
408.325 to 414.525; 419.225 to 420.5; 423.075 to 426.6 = 0.13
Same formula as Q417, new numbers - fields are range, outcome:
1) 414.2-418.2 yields 6.68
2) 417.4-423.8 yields 6.76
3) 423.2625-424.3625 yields 6.7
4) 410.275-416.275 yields 7.01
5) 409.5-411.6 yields 6.82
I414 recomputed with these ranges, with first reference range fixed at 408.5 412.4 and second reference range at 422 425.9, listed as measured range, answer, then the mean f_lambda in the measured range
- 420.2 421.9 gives -0.21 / 7.52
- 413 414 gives 0.04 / 6.93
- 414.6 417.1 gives 0.07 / 6.83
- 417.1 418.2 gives 0.04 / 6.67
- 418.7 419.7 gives -0.03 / 7.05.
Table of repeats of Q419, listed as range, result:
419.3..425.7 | 2.873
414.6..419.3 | 5.728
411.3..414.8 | 4.787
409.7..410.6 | 5.792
